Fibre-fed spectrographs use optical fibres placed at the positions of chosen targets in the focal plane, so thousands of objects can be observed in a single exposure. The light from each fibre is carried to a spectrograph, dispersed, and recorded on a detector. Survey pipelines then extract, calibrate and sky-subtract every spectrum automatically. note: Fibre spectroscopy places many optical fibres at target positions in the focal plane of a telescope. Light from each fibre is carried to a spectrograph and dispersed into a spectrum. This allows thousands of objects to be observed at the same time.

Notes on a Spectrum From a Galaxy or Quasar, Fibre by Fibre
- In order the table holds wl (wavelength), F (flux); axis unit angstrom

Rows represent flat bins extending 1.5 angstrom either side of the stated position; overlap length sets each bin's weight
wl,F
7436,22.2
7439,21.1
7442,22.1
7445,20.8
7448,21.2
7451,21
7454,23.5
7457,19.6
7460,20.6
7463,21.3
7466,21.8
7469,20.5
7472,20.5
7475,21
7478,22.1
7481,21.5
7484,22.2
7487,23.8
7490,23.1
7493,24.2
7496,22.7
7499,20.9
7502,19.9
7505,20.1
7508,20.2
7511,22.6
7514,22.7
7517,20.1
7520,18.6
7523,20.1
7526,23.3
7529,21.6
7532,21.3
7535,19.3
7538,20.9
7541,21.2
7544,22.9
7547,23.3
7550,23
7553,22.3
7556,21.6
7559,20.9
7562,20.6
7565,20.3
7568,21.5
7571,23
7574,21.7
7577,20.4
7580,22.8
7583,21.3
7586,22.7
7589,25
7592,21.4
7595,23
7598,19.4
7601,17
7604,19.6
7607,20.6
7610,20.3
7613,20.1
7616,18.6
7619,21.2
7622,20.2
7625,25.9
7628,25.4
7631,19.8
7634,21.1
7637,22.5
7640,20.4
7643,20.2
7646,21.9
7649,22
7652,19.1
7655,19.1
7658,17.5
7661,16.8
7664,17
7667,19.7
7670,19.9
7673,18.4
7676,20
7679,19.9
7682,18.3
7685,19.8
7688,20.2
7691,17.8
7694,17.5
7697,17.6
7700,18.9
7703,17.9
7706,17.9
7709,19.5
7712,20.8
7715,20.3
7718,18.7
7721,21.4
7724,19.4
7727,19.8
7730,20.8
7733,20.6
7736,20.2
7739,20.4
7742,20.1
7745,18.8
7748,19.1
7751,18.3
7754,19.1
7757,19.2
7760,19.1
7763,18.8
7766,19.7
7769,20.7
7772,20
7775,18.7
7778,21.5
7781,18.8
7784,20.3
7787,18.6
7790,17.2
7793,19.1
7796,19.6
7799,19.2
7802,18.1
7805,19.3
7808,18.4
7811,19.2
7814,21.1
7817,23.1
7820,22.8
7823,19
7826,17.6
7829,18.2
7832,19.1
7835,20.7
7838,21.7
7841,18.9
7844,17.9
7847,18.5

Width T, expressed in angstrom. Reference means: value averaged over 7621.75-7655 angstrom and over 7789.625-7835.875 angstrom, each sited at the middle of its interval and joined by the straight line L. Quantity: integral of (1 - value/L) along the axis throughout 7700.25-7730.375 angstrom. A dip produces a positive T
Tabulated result 1.6 angstrom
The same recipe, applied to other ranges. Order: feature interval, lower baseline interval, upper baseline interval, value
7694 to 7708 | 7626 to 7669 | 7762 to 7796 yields 1.30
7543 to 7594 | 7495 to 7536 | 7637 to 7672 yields -4.07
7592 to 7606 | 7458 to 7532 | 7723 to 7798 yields 0.50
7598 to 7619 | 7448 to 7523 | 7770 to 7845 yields 1.21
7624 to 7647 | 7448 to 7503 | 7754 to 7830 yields -1.67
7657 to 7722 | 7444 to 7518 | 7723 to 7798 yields 3.67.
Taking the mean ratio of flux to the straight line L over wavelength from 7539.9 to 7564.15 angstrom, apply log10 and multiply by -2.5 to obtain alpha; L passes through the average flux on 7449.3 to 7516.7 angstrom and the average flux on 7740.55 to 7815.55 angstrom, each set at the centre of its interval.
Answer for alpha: -0.04 mag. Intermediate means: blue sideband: 21.6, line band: 21.9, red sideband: 19.3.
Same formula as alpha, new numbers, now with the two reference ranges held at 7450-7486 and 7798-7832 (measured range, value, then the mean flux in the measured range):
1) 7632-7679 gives 0.038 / 19.7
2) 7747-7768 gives 0.046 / 19.1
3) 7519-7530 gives 0.004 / 21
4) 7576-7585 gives -0.043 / 21.6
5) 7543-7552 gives -0.103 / 23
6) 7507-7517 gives -0.027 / 21.7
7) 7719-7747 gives -0.005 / 20.1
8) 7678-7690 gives 0.044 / 19.5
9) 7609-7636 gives -0.045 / 21.4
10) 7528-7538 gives 0.016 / 20.7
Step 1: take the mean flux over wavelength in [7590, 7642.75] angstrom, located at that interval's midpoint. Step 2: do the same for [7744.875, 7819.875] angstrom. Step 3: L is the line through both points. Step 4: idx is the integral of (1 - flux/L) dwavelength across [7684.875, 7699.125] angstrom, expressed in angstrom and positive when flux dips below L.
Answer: 1.3 angstrom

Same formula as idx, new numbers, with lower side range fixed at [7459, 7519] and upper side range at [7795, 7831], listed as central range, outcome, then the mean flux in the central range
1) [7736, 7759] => 0.78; 19.3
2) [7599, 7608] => 0.81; 19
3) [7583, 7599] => -1.02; 22.3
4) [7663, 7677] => 0.99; 19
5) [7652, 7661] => 1.04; 18.2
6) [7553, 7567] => 0.08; 21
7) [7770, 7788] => 0.11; 19.7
